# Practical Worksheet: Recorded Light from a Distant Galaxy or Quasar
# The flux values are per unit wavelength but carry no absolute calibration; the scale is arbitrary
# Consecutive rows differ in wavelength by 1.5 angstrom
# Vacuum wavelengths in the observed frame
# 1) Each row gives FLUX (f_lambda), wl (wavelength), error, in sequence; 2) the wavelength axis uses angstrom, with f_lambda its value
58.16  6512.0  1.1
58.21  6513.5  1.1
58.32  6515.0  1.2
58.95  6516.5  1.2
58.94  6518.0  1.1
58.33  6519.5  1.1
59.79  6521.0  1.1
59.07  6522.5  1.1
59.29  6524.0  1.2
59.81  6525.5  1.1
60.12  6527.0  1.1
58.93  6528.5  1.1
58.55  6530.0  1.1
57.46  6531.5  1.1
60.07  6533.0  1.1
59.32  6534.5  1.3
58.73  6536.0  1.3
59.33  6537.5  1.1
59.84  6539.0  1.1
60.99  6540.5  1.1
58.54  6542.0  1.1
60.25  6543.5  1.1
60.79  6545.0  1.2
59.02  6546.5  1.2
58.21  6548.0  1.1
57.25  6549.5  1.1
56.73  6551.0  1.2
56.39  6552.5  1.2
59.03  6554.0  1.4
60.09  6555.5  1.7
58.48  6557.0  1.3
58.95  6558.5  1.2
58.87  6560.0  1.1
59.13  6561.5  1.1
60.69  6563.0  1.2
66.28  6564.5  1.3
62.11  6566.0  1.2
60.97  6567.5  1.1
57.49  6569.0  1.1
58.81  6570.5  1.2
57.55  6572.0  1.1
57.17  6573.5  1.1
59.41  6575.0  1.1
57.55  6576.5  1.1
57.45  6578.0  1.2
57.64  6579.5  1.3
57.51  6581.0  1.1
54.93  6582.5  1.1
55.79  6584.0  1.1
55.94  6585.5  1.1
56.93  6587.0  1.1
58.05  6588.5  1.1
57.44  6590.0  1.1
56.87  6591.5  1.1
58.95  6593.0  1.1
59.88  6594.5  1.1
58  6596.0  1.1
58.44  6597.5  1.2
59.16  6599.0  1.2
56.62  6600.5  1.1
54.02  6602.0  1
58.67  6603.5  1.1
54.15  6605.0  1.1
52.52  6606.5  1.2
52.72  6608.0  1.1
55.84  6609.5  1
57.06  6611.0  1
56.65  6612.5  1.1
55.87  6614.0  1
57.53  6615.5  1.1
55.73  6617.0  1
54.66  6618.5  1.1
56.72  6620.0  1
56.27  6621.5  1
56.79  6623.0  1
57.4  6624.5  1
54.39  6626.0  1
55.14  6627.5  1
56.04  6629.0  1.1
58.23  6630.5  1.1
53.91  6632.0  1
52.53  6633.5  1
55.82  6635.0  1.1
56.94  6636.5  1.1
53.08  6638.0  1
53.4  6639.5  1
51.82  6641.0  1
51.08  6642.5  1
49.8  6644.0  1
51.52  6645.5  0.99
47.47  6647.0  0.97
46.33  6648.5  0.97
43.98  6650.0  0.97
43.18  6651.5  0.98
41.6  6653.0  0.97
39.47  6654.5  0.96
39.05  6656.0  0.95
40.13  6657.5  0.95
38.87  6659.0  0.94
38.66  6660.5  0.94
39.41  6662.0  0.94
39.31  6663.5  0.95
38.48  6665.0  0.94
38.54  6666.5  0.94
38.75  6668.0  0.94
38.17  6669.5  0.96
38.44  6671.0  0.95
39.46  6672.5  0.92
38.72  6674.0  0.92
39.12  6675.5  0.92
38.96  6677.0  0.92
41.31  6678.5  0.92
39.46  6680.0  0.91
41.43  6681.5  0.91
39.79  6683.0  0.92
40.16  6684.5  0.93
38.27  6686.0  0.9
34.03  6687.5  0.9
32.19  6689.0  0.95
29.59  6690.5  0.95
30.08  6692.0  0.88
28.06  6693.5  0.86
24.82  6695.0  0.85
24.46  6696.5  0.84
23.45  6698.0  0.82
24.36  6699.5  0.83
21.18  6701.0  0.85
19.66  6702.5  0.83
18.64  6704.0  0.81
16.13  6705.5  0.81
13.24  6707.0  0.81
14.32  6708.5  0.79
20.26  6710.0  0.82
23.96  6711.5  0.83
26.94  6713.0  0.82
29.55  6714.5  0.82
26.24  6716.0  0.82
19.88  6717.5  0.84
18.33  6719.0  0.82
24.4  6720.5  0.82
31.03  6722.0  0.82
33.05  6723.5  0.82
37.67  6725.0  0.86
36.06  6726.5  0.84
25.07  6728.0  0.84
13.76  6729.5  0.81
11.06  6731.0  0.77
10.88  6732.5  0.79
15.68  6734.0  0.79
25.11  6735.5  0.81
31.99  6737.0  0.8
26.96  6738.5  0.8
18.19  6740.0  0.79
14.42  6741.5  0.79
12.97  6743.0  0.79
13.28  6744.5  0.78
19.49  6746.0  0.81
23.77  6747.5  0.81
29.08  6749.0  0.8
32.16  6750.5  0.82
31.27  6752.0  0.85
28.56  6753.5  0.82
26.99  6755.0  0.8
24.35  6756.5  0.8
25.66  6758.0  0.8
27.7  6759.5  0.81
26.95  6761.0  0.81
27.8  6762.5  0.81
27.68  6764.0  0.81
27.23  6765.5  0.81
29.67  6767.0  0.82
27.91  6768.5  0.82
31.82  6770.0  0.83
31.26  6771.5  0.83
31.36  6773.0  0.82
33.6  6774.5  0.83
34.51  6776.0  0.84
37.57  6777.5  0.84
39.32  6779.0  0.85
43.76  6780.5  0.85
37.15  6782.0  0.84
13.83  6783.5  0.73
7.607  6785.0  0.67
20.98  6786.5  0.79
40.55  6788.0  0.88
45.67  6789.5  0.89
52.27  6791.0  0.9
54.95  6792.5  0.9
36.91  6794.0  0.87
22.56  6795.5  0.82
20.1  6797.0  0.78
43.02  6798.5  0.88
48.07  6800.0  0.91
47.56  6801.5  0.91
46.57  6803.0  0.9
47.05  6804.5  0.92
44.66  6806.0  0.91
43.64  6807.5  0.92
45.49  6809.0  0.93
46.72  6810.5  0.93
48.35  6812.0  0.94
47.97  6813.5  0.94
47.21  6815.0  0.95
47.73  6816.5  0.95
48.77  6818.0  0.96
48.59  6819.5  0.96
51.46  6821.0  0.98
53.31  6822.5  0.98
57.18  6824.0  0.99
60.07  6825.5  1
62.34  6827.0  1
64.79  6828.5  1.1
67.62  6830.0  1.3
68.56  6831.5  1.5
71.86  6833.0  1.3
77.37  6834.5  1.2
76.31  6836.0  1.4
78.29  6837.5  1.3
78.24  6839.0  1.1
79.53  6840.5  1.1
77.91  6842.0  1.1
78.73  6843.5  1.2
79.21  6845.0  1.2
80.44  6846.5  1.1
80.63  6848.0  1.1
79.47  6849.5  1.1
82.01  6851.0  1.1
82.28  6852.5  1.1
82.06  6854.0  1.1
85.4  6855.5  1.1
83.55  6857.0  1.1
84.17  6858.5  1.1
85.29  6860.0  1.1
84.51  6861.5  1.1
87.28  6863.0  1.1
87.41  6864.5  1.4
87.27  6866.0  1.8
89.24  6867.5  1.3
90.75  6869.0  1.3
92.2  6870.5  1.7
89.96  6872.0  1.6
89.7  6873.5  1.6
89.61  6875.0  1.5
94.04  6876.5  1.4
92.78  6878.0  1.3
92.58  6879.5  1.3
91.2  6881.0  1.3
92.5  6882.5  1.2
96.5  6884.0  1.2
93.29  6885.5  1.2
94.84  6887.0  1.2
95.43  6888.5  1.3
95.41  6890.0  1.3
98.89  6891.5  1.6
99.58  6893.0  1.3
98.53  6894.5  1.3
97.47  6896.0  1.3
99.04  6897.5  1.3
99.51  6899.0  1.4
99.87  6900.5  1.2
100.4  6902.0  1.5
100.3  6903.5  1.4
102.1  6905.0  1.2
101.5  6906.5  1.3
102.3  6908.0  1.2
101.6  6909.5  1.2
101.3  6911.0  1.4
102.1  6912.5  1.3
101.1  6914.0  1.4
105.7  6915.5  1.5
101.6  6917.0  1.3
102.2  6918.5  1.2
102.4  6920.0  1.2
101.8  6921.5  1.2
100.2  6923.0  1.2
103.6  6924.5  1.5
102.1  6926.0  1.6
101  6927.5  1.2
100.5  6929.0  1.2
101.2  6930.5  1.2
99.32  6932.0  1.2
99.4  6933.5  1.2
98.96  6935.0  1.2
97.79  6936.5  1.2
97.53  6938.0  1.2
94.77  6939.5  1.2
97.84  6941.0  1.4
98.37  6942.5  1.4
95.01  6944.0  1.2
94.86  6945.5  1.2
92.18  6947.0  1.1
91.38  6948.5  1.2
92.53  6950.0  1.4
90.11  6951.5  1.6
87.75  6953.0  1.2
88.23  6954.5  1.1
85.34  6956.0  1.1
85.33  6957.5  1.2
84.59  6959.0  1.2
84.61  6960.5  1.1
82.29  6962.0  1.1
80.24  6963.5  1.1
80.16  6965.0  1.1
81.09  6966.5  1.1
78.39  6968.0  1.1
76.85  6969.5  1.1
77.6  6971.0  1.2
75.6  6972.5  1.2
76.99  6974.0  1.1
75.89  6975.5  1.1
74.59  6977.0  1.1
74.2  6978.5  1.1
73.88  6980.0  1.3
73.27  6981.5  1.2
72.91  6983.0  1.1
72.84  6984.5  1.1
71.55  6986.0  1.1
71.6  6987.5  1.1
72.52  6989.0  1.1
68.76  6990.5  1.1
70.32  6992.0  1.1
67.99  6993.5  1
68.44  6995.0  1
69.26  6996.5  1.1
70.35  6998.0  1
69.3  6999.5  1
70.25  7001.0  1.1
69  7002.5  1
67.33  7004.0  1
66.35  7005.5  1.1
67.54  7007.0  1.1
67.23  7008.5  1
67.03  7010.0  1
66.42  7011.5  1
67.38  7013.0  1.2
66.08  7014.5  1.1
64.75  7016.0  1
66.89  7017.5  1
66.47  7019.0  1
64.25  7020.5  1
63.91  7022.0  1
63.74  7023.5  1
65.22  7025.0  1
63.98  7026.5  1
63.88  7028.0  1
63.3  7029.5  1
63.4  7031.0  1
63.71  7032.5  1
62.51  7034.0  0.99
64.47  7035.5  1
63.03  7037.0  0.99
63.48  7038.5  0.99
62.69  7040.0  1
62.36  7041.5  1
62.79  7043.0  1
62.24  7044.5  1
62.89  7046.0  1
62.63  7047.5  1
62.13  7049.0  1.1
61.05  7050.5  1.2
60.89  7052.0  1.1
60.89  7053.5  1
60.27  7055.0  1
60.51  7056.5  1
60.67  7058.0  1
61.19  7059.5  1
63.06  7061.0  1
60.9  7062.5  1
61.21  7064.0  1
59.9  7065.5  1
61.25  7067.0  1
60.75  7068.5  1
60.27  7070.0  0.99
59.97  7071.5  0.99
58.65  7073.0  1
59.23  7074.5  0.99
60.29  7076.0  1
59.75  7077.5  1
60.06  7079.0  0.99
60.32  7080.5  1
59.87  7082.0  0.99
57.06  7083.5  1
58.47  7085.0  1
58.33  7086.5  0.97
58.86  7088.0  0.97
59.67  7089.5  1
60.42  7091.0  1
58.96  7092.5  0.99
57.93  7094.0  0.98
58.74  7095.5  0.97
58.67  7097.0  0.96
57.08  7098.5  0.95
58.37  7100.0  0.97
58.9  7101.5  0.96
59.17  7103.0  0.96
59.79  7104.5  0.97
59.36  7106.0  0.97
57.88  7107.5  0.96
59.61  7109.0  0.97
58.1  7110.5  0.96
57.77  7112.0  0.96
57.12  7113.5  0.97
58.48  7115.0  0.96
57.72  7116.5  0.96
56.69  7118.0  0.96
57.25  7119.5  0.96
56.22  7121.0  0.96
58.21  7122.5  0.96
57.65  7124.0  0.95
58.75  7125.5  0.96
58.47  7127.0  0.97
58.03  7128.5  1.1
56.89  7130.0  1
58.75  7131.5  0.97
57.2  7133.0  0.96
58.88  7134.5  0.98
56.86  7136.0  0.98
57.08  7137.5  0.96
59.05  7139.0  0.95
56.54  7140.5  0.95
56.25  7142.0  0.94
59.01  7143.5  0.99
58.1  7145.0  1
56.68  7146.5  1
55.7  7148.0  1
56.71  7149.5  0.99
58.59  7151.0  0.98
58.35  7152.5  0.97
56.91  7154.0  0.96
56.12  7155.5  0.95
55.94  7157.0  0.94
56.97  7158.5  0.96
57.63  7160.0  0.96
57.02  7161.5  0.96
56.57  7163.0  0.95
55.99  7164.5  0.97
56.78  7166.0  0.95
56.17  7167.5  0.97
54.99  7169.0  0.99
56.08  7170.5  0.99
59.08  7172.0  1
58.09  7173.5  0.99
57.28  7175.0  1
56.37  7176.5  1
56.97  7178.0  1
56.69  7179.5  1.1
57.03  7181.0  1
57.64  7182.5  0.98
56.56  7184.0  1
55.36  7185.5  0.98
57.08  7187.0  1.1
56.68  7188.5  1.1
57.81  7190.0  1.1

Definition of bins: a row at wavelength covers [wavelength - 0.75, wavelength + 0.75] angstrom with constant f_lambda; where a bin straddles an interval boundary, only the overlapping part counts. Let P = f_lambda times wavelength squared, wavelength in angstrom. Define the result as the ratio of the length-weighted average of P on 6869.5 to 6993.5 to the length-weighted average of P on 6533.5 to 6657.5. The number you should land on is 1.8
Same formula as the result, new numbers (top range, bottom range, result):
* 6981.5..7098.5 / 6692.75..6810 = 2.43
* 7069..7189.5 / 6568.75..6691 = 1.34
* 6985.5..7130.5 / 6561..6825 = 1.71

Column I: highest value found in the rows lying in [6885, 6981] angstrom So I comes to 105.7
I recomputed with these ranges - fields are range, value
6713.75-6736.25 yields 37.67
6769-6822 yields 54.95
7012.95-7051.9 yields 67.38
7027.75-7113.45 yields 64.47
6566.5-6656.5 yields 60.97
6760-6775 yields 33.6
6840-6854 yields 82.28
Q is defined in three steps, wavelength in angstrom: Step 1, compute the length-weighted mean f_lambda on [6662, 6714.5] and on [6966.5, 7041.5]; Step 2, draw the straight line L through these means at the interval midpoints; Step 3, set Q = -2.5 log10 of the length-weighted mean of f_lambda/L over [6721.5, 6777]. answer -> 0.43 mag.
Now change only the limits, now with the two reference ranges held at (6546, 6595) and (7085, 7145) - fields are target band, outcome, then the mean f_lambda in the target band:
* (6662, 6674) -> 0.44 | 38.8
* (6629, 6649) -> 0.11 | 52.7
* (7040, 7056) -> -0.07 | 61.8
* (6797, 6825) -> 0.23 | 47.3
